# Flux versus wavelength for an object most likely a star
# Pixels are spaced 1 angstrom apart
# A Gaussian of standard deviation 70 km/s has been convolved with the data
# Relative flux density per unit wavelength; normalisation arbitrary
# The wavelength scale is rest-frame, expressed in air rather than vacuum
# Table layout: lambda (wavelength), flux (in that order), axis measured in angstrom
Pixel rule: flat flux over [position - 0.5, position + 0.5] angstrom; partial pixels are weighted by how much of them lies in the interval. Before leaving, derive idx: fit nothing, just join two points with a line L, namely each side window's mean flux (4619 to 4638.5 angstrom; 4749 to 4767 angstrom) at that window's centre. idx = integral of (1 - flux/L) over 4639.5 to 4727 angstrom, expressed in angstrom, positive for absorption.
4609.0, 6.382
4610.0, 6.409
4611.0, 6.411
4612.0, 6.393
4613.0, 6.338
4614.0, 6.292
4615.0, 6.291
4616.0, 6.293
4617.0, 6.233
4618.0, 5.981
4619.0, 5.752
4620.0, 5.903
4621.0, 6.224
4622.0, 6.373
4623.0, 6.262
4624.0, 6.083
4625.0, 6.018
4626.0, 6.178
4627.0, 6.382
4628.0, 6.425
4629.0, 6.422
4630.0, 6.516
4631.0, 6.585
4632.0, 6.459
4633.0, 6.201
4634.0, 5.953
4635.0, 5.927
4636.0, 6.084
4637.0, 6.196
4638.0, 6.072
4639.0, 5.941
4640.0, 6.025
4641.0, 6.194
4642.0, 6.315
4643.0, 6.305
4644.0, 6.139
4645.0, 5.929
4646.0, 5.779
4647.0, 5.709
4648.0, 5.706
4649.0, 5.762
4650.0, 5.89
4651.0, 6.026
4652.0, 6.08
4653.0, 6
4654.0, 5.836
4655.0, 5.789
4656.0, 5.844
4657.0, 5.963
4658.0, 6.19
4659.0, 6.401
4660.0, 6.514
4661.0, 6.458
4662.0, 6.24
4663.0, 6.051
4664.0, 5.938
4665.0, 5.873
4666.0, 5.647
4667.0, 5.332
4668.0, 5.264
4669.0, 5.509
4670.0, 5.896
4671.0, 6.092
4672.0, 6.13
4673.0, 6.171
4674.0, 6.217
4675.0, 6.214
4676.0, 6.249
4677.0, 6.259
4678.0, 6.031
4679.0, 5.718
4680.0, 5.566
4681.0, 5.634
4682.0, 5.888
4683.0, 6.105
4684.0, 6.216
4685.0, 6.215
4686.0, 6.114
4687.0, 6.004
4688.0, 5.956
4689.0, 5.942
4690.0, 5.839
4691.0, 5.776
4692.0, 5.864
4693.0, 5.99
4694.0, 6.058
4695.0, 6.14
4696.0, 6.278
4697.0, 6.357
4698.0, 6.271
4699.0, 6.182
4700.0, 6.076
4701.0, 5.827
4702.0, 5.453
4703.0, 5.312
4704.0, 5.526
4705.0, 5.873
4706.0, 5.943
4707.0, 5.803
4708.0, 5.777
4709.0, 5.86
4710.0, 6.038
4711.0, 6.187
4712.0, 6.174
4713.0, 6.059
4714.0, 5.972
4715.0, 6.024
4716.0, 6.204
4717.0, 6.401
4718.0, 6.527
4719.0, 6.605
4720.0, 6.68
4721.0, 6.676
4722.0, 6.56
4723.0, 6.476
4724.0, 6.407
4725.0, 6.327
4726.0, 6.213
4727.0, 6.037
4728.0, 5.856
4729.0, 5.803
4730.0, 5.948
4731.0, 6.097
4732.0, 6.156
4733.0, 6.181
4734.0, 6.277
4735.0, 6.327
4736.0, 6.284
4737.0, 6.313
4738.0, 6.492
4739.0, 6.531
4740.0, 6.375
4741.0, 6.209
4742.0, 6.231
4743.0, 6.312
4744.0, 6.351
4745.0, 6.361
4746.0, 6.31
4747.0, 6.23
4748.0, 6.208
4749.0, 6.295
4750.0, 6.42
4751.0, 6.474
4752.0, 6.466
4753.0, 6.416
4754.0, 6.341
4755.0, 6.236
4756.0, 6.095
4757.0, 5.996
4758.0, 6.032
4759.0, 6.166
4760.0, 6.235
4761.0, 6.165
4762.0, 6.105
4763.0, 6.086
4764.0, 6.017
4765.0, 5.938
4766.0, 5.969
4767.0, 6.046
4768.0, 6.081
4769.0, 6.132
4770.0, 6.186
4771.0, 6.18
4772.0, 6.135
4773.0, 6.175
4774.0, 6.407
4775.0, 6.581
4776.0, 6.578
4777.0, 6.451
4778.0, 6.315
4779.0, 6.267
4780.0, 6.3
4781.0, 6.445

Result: 2.3 angstrom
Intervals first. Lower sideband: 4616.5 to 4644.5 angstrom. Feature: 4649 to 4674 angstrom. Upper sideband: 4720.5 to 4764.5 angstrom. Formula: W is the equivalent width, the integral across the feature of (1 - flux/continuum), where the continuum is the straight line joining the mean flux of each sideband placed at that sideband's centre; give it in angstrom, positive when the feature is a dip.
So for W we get 1.0 angstrom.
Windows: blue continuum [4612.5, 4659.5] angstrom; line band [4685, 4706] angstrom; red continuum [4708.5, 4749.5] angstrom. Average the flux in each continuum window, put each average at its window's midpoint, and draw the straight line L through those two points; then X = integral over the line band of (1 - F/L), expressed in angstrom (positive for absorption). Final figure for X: 0.9 angstrom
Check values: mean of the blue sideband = 6.11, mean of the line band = 5.95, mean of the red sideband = 6.26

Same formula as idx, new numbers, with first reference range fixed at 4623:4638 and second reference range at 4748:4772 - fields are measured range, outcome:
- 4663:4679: 0.8 angstrom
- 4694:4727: 0.4 angstrom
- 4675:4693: 0.7 angstrom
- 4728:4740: 0.0 angstrom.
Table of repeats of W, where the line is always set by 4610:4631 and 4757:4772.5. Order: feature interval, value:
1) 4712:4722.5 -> -0.37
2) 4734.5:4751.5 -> -0.61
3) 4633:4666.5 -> 1.04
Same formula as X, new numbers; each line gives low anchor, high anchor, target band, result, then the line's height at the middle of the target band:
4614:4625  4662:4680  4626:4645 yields -0.5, 6.07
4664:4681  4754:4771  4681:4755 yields -2.0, 5.99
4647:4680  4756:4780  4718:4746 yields -0.9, 6.11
